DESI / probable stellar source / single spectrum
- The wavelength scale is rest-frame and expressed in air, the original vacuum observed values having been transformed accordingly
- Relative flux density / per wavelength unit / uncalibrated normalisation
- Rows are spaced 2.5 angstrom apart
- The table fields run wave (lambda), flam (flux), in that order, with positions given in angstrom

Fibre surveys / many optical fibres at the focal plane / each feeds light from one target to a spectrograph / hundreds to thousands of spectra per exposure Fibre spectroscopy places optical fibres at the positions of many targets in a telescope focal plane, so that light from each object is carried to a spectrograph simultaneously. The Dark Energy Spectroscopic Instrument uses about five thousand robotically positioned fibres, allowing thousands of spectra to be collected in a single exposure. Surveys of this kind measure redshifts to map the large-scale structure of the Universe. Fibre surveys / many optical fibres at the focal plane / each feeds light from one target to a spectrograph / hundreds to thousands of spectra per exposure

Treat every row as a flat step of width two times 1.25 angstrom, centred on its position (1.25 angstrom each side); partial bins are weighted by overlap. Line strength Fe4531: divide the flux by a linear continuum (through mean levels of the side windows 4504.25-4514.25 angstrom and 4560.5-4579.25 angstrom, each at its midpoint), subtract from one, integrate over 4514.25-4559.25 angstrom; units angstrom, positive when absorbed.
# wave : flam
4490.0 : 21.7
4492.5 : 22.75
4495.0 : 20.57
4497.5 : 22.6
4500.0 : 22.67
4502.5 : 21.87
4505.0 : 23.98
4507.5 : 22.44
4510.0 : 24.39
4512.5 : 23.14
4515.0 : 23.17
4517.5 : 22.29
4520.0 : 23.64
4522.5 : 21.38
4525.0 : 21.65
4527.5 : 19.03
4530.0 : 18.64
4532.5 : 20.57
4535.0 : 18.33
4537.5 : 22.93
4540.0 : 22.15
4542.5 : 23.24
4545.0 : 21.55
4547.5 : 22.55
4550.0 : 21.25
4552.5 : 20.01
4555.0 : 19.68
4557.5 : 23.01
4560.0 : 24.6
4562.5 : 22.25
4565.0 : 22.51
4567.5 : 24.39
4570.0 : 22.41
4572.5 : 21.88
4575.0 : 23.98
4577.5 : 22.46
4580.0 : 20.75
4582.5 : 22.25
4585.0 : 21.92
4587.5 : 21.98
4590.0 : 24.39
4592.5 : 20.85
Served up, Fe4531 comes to 3.4 angstrom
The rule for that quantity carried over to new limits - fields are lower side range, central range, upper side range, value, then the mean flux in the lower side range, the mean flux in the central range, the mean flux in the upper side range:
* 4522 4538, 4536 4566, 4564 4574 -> -0.7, 20.2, 22.1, 22.8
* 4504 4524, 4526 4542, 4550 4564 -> 1.5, 23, 20.4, 21.9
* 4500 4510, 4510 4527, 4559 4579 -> 0.3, 23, 22.5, 23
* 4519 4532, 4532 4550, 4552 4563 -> -0.2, 20.8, 21.6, 22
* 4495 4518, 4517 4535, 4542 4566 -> 1.4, 22.8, 20.8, 22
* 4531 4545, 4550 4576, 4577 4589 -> -0.9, 21.4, 22.4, 21.9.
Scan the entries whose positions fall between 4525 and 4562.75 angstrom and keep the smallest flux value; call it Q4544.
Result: 18.33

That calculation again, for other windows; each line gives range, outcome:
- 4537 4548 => 21.55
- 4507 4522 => 22.29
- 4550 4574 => 19.68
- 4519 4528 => 19.03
